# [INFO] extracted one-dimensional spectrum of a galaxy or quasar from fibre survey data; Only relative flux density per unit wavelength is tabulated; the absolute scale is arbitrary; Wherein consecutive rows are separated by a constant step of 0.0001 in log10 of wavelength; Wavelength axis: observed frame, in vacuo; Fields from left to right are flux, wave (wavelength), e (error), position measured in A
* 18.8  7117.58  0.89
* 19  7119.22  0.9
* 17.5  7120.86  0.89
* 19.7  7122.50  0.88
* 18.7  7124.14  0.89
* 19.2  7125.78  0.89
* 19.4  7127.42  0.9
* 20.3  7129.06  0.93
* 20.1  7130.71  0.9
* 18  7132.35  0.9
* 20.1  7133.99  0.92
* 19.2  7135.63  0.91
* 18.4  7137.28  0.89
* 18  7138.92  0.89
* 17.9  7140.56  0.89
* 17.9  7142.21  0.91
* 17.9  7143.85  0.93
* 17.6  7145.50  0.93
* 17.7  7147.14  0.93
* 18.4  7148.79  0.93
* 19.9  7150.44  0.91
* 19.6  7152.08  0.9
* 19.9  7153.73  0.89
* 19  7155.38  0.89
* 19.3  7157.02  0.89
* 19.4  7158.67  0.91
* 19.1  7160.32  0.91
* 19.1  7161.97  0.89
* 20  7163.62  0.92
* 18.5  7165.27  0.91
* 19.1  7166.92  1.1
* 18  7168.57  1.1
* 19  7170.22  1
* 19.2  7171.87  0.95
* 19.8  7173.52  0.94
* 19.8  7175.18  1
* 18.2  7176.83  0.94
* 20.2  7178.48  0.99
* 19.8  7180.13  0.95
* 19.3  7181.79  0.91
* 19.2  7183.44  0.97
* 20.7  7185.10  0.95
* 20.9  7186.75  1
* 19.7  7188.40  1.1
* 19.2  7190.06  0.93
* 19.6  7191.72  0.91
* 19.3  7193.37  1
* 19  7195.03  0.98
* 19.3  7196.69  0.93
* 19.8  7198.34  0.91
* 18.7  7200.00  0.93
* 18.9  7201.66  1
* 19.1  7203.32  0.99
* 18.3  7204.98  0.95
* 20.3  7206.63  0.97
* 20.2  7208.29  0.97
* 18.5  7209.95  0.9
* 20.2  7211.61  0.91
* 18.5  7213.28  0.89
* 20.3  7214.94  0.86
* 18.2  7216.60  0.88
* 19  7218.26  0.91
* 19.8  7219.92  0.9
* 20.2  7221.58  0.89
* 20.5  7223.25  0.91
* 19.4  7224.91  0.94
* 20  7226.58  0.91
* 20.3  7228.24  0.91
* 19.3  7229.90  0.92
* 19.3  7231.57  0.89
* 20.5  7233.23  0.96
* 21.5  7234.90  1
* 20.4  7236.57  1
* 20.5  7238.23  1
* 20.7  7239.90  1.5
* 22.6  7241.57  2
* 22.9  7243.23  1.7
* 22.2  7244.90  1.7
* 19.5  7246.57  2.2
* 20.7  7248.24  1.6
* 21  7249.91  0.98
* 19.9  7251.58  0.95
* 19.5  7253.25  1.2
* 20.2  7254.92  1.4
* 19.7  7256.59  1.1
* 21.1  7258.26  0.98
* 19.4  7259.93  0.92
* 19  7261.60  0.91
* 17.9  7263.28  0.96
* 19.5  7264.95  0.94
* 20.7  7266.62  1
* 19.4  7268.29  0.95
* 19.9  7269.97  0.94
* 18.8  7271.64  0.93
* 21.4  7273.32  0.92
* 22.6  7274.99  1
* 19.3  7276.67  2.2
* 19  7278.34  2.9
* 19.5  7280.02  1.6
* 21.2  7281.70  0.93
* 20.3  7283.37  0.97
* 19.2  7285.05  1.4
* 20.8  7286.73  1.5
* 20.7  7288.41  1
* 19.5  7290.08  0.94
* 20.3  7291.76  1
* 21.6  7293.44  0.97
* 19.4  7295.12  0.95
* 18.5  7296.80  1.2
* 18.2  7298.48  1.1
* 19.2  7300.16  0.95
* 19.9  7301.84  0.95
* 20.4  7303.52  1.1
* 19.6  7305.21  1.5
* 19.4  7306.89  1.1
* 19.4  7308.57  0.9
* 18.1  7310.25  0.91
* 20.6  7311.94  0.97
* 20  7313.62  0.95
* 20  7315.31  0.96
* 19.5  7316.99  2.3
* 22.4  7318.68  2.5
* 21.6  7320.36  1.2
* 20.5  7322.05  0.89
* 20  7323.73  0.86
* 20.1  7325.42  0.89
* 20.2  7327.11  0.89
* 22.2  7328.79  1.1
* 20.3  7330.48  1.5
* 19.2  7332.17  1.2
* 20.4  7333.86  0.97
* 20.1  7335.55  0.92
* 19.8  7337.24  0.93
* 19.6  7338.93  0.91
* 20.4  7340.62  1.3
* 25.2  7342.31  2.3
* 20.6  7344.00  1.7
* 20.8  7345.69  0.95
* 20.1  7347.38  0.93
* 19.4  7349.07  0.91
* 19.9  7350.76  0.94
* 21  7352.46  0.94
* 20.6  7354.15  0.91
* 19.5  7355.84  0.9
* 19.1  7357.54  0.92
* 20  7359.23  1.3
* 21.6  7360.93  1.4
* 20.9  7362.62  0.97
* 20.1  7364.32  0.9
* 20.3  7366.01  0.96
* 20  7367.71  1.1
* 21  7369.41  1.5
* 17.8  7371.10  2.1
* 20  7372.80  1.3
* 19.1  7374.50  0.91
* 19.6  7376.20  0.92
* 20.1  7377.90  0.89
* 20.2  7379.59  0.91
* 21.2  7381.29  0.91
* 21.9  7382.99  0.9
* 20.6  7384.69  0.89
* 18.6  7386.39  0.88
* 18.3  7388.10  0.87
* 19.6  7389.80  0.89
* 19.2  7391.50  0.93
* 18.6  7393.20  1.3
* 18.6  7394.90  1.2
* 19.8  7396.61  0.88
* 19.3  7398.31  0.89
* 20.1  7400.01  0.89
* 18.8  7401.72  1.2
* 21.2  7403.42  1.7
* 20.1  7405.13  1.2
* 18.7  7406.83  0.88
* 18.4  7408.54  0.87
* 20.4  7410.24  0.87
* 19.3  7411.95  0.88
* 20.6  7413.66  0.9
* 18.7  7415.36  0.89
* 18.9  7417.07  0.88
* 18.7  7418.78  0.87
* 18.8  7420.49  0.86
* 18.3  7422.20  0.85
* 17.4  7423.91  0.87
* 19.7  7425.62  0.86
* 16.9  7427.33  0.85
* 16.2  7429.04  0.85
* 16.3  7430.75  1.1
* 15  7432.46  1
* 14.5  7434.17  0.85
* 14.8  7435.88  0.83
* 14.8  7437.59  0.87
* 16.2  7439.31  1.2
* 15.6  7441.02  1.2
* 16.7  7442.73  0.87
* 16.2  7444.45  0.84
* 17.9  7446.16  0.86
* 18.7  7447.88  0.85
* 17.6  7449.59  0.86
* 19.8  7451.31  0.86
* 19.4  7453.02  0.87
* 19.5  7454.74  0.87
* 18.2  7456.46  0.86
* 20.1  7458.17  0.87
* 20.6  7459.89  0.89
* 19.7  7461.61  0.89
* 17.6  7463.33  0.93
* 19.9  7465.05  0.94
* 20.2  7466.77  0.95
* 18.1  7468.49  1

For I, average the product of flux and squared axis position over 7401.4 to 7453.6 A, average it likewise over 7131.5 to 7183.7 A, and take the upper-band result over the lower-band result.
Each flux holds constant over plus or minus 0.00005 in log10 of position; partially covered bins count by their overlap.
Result 1.02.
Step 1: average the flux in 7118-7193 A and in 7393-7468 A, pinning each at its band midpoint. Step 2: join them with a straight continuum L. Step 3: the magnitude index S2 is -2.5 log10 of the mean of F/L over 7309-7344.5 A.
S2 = -0.10 mag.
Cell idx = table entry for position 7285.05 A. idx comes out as 19.2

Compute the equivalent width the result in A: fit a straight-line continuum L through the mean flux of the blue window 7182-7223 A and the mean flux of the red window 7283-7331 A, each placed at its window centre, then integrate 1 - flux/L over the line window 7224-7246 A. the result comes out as -1.20 A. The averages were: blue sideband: 19.5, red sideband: 20.1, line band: 20.7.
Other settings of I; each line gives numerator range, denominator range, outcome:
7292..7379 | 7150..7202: 1.09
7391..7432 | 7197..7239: 1.01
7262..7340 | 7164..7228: 1.06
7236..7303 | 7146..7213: 1.07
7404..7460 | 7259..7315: 0.94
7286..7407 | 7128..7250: 1.07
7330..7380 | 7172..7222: 1.09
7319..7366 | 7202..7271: 1.06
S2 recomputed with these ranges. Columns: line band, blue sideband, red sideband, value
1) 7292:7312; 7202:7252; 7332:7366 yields 0.04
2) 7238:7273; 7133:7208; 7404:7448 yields -0.09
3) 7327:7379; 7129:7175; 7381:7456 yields -0.10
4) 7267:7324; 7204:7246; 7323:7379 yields 0.01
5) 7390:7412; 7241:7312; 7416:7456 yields -0.09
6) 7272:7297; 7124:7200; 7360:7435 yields -0.06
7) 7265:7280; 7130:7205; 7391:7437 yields -0.07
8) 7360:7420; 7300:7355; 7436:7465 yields -0.03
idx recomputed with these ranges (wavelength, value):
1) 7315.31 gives 20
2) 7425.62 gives 19.7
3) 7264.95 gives 19.5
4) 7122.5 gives 19.7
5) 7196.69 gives 19.3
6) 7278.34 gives 19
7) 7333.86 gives 20.4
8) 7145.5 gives 17.6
